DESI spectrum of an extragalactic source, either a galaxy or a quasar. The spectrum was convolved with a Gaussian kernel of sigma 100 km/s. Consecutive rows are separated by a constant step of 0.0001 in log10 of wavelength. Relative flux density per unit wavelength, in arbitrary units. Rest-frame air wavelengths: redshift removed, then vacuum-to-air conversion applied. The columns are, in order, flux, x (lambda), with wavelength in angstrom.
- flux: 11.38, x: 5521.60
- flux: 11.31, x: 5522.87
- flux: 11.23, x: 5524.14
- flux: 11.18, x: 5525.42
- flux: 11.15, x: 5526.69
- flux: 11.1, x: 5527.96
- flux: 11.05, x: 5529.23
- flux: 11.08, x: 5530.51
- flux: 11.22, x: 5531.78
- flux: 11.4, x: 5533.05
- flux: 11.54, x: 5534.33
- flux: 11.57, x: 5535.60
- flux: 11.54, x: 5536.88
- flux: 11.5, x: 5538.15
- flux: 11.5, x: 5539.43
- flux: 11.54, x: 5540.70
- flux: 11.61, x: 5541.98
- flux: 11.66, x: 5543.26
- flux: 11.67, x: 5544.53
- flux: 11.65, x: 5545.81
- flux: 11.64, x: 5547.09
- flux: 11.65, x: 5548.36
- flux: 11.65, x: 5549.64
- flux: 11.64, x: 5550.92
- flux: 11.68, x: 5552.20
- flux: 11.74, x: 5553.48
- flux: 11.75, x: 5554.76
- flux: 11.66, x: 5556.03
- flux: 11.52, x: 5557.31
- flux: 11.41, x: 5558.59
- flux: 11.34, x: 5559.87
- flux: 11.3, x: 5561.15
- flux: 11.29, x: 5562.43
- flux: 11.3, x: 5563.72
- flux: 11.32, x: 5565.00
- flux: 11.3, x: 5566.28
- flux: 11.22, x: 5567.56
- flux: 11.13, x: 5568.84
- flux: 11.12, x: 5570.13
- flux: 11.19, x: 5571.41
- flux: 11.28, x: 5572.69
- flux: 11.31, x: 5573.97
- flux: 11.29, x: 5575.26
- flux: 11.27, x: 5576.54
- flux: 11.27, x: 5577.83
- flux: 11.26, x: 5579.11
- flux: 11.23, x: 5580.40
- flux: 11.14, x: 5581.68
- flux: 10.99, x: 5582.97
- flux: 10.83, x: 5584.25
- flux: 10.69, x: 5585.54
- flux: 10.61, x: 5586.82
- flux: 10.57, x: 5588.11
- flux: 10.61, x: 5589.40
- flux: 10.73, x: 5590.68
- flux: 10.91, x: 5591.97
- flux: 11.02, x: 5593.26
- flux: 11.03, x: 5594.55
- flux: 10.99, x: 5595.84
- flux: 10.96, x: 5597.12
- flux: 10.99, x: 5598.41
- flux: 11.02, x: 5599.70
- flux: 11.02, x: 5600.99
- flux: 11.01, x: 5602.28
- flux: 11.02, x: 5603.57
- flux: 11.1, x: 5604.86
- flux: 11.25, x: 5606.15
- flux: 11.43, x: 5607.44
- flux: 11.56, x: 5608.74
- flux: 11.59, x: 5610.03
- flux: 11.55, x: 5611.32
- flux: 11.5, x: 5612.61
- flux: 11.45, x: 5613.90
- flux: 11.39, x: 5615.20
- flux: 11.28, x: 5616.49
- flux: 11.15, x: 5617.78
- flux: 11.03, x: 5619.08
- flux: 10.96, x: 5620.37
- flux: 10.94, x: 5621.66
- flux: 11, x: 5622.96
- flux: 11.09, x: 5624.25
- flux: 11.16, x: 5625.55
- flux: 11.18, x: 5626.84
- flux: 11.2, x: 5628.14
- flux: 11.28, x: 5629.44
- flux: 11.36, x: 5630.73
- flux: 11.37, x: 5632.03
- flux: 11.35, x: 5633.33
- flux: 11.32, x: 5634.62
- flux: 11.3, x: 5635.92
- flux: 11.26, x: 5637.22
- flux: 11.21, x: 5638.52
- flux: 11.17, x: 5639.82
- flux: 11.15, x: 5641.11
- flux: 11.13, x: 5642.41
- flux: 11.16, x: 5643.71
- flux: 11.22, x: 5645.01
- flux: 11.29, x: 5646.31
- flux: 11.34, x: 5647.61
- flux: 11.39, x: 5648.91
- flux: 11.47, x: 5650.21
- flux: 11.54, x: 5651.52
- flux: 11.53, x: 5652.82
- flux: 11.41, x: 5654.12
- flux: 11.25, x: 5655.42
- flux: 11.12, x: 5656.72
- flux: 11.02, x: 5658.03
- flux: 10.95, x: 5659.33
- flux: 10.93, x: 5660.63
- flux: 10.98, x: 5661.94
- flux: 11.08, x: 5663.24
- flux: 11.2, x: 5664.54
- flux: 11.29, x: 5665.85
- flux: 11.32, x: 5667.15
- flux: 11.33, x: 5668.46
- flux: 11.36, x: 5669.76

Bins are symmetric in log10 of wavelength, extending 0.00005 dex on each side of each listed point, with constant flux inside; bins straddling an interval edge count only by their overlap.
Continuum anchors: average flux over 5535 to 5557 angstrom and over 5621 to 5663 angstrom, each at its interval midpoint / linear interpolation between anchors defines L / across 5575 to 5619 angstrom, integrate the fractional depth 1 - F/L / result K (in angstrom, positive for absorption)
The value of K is 1.16 angstrom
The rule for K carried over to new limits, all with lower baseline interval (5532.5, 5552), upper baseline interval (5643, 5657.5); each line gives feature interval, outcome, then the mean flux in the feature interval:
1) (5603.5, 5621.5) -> 0.2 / 11.3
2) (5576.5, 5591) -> 0.7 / 10.9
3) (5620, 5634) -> 0.3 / 11.2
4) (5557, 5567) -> 0.2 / 11.3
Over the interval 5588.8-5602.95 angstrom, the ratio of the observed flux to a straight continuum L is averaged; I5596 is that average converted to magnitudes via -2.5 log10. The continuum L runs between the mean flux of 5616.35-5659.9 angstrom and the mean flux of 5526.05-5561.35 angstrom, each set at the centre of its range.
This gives 0.04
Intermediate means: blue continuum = 11.5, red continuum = 11.2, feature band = 10.9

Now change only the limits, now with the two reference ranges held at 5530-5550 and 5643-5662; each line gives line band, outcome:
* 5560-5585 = 0.02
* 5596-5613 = 0.01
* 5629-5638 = 0.00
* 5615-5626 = 0.02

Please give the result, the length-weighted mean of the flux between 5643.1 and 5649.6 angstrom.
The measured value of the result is 11.3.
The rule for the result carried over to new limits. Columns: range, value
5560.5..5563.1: 11.3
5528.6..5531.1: 11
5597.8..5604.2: 11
